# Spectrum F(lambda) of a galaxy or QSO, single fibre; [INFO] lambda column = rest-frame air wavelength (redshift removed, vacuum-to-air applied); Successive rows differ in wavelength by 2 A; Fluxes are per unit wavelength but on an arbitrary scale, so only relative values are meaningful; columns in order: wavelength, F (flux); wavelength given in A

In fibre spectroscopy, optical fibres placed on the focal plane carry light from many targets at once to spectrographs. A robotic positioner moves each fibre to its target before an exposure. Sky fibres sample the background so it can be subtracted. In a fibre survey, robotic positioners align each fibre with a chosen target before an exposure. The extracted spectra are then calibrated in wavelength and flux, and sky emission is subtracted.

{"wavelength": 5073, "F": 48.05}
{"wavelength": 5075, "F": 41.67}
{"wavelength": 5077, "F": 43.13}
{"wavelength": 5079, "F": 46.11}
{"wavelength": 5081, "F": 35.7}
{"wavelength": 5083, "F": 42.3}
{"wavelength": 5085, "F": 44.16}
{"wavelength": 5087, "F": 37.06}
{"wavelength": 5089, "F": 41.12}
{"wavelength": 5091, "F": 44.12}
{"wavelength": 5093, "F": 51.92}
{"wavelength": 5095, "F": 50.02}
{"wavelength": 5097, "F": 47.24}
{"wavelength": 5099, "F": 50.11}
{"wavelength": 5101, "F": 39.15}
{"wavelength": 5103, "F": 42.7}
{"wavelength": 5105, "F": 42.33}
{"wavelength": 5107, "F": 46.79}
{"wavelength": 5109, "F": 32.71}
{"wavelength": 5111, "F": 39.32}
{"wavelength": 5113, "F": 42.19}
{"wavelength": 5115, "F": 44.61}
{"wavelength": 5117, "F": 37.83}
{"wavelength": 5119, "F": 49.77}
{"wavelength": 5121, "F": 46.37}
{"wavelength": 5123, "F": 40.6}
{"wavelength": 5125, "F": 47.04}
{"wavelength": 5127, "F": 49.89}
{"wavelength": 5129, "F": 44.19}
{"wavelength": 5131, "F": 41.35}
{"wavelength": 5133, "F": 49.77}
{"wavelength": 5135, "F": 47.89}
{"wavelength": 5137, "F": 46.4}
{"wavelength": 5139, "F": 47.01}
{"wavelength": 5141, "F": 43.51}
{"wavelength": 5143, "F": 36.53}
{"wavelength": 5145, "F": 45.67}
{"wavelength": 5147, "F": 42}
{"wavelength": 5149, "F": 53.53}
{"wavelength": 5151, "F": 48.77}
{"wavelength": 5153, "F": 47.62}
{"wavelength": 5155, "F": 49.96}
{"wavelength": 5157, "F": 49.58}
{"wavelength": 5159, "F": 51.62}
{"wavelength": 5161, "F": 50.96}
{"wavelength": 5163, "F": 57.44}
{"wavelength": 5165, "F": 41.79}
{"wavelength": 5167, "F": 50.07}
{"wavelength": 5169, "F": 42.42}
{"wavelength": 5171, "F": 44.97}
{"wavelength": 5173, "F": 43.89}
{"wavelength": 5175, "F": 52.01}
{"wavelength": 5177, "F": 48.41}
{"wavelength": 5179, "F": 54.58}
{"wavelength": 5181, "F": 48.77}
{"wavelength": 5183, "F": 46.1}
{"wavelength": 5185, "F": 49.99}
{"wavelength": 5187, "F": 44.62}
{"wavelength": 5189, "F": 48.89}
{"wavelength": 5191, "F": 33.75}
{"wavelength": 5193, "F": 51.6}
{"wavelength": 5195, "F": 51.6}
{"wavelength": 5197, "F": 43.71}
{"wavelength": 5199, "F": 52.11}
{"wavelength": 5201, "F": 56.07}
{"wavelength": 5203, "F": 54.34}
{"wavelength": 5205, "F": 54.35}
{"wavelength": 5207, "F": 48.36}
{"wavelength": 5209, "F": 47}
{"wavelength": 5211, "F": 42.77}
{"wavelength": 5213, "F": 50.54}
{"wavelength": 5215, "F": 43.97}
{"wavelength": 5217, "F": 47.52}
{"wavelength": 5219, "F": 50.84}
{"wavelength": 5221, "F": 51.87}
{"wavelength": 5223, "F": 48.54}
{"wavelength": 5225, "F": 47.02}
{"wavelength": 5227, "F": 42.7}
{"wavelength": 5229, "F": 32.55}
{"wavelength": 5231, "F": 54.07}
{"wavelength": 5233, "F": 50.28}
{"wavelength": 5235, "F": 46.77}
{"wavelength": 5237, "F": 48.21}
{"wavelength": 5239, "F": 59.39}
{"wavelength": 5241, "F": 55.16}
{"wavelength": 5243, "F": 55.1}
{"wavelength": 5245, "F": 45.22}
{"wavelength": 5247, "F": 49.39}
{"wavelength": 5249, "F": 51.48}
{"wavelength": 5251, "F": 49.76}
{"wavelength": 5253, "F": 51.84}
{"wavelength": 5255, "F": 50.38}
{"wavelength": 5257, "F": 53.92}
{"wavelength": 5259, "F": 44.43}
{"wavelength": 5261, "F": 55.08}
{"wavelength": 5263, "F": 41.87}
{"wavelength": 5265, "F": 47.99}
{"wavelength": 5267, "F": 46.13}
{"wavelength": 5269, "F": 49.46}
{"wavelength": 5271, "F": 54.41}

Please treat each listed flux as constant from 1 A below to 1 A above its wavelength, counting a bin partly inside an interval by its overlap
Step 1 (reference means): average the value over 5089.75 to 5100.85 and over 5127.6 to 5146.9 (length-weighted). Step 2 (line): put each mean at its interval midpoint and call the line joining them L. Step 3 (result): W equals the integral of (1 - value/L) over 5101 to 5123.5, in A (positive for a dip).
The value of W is 2.1 A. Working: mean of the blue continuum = 47.8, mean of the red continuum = 44.7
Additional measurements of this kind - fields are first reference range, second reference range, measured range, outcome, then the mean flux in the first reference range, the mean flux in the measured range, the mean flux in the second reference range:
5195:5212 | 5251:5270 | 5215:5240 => 0.7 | 49.9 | 48.1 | 49.1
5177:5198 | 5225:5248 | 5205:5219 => 0.2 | 47.4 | 47.5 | 48.9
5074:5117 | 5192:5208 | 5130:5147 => 0.7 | 42.9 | 44.6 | 51.5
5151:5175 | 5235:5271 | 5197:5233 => 0.8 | 48.4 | 48.4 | 50.3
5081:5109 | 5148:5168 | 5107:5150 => 2.7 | 43.8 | 44.3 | 50.1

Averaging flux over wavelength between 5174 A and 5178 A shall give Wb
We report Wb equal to 50.2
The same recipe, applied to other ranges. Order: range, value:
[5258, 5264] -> 47.1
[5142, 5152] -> 45.3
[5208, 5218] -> 46.4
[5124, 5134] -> 46.4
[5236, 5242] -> 54.3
